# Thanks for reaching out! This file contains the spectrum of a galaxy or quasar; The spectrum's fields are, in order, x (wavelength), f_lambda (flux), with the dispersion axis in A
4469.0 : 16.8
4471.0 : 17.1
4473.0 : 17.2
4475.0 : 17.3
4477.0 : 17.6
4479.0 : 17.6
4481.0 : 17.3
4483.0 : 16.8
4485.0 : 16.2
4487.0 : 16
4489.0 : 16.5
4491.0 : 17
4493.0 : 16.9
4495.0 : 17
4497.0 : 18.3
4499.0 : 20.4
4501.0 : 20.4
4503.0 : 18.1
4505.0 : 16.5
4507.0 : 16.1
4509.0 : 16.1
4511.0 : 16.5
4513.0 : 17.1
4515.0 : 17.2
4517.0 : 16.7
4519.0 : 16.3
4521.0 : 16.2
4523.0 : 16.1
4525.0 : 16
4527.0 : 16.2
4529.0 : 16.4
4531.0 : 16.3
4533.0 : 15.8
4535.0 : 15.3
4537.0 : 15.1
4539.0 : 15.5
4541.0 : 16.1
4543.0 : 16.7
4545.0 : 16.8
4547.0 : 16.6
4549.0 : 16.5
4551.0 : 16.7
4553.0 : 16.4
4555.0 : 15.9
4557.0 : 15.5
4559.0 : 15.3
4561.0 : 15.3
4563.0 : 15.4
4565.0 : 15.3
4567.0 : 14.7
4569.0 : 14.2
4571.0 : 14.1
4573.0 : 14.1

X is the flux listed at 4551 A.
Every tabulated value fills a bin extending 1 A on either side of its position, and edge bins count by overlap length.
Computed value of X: 16.7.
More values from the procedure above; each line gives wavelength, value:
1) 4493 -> 16.9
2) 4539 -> 15.5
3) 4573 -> 14.1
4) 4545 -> 16.8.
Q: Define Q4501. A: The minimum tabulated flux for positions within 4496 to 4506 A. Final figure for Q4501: 16.5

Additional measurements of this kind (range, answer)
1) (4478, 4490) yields 16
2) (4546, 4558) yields 15.5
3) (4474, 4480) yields 17.3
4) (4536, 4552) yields 15.1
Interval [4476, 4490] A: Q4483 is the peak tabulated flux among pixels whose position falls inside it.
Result 17.6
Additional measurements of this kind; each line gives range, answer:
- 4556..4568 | 15.5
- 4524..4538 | 16.4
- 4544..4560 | 16.8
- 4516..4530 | 16.7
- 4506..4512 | 16.5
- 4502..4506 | 18.1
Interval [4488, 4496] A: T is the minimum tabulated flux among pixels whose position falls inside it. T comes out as 16.5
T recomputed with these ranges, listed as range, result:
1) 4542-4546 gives 16.7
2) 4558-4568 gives 14.7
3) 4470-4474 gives 17.1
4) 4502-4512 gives 16.1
